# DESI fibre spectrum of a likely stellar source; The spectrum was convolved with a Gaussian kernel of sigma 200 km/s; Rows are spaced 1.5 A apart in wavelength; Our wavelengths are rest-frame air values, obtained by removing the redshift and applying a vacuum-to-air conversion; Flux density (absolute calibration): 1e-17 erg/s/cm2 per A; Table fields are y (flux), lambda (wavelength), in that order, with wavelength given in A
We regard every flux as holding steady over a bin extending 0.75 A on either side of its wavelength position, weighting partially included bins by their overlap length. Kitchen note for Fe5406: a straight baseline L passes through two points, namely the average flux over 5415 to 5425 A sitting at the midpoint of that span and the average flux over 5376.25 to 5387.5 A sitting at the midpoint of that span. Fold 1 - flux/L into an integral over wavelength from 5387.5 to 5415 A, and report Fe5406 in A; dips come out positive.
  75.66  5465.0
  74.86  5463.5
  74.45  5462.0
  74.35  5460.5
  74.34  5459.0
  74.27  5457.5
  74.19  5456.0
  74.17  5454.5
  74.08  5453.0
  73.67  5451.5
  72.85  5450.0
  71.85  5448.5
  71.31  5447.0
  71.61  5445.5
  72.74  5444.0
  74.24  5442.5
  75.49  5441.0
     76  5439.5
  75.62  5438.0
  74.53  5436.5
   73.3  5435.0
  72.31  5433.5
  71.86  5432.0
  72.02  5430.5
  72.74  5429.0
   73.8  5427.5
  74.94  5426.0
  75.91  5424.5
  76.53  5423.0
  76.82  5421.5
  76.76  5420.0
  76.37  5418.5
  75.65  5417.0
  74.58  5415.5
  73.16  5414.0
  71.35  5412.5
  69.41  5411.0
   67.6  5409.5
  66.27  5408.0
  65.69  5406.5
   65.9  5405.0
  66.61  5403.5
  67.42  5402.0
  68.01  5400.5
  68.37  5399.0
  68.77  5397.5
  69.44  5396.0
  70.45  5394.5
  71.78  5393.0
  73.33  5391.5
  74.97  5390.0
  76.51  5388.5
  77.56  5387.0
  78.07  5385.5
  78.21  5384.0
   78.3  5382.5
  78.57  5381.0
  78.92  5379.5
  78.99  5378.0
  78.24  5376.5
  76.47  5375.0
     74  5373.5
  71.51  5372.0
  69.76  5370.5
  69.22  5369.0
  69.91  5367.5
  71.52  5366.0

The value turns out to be 2.6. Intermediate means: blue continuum 78.4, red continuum 76.1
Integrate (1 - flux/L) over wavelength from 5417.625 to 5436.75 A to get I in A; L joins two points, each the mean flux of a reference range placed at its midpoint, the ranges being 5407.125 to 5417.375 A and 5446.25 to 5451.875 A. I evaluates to -0.8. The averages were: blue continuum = 70.9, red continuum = 72.3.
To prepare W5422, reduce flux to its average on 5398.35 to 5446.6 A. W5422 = 72.3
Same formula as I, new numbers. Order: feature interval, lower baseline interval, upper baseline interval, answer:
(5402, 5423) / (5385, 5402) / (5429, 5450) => 0.4 A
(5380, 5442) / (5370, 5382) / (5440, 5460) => 1.5 A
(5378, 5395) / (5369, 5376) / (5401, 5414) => -1.3 A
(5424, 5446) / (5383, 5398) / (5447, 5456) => -0.1 A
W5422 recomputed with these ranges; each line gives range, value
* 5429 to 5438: 73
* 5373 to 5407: 73.3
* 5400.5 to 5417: 69.1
